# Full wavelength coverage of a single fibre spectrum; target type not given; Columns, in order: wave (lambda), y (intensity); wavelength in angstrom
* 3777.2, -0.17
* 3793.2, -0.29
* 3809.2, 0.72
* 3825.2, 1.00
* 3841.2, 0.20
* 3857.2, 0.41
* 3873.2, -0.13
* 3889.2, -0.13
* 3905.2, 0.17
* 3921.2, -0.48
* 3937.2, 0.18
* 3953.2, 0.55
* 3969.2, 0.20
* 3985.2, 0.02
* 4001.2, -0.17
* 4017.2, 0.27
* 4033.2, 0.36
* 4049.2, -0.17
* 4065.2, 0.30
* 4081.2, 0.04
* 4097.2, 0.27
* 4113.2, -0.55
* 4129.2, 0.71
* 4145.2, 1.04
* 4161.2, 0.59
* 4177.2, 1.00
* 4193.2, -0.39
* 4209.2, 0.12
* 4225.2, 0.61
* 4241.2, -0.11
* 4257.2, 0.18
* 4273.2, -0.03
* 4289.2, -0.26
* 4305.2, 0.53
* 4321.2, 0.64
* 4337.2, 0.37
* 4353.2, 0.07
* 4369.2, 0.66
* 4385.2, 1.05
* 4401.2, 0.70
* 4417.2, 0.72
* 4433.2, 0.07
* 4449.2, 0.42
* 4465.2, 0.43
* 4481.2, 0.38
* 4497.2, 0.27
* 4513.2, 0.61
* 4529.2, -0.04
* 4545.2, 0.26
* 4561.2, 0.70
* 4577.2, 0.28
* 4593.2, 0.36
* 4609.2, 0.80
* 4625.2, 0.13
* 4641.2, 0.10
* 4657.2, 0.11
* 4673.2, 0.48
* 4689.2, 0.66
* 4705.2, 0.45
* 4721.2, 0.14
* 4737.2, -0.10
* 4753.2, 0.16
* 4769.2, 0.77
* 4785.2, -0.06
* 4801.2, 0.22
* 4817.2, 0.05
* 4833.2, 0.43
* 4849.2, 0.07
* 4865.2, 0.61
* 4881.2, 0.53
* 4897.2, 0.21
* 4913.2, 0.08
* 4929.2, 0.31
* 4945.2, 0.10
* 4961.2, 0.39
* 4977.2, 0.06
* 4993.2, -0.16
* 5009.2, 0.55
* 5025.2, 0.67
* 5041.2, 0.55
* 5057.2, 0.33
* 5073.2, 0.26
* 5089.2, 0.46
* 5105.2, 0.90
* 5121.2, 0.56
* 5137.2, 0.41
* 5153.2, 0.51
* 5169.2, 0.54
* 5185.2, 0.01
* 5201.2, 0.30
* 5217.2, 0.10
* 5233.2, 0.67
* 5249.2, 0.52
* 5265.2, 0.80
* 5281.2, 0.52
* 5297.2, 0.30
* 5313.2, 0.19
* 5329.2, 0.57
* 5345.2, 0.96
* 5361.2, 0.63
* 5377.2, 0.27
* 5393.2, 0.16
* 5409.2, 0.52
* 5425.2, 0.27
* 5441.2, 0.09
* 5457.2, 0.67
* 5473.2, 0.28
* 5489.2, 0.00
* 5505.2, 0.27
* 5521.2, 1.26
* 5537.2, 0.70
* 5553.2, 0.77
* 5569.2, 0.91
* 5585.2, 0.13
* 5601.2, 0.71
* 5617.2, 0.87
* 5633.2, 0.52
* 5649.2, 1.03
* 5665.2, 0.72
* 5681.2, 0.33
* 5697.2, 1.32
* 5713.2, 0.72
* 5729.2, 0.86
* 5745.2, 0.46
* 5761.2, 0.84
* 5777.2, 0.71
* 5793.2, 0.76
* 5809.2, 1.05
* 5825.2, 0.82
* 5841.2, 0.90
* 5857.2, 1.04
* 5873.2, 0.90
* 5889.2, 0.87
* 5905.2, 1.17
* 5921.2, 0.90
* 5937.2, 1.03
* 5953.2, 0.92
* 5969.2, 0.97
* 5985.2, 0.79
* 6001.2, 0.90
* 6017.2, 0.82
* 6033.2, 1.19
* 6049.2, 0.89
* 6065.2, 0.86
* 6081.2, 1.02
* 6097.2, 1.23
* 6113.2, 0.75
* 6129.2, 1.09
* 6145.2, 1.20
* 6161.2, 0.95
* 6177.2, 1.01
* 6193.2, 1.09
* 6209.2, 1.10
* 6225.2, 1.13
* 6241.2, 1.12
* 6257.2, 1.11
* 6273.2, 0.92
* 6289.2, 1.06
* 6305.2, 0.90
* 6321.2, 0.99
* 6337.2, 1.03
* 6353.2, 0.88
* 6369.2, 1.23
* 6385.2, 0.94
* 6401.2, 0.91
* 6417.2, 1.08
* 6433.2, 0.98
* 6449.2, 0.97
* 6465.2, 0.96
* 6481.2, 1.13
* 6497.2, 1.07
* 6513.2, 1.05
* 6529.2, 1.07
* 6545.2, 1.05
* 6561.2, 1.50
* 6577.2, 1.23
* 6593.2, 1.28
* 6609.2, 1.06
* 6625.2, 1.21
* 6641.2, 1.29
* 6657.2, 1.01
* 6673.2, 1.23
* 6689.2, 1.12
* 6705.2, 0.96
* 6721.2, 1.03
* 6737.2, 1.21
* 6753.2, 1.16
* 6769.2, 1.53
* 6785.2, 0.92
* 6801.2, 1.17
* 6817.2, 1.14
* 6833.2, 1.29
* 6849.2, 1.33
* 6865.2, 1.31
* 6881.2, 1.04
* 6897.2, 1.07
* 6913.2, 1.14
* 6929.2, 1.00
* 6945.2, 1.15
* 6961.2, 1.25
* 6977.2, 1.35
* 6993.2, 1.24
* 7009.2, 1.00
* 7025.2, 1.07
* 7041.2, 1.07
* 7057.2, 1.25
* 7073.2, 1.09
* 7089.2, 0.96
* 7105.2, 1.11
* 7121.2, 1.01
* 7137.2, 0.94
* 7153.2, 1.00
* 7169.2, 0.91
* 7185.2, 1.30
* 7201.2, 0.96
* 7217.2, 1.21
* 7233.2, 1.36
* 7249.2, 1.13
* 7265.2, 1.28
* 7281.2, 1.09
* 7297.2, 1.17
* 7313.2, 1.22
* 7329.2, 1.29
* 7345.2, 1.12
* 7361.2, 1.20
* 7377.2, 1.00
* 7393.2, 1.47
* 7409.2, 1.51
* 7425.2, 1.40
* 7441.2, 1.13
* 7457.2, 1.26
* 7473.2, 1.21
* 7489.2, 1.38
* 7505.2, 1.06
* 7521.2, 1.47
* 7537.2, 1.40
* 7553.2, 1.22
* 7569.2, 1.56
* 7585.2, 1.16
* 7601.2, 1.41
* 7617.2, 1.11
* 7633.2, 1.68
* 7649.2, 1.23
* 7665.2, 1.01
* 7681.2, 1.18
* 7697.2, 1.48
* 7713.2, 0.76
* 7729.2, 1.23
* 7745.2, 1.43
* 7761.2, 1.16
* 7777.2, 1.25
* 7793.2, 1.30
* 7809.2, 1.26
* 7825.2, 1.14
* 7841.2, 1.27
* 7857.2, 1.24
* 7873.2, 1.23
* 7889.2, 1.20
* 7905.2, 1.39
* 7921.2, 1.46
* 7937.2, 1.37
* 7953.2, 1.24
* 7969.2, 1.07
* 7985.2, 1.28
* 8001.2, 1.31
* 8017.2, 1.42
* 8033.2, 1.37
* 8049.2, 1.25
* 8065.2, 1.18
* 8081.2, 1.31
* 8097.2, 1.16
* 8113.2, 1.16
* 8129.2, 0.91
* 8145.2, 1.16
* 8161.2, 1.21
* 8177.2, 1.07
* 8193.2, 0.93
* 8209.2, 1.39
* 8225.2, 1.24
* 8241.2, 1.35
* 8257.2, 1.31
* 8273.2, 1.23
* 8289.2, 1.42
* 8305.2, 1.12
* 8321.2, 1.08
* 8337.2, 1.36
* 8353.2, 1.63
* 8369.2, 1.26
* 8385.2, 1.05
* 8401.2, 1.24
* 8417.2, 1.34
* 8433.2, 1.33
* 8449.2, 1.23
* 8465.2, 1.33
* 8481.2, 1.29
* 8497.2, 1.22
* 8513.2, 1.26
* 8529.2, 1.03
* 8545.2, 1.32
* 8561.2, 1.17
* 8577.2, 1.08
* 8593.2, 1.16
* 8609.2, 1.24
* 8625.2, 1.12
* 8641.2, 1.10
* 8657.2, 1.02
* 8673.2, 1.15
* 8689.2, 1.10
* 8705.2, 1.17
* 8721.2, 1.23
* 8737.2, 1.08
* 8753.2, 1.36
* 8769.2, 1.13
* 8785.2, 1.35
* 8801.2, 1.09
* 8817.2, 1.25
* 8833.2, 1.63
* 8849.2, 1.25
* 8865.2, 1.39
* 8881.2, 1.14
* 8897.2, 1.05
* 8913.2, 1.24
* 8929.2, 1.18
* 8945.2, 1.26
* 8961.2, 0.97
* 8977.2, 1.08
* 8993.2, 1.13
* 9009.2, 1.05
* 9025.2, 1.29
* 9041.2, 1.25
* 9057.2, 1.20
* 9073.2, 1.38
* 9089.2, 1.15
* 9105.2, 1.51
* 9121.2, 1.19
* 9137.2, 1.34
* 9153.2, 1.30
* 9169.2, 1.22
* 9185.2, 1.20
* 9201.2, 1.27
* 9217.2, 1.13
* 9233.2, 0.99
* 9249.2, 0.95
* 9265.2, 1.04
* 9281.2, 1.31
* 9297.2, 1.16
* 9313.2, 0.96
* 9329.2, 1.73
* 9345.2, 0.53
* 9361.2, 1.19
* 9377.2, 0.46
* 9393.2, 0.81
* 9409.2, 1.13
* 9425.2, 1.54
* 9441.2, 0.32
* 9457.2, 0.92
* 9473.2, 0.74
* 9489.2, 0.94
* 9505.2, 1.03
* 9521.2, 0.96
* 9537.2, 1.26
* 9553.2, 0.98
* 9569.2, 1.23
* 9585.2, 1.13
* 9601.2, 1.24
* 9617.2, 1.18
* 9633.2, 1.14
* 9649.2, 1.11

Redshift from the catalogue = 0.38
